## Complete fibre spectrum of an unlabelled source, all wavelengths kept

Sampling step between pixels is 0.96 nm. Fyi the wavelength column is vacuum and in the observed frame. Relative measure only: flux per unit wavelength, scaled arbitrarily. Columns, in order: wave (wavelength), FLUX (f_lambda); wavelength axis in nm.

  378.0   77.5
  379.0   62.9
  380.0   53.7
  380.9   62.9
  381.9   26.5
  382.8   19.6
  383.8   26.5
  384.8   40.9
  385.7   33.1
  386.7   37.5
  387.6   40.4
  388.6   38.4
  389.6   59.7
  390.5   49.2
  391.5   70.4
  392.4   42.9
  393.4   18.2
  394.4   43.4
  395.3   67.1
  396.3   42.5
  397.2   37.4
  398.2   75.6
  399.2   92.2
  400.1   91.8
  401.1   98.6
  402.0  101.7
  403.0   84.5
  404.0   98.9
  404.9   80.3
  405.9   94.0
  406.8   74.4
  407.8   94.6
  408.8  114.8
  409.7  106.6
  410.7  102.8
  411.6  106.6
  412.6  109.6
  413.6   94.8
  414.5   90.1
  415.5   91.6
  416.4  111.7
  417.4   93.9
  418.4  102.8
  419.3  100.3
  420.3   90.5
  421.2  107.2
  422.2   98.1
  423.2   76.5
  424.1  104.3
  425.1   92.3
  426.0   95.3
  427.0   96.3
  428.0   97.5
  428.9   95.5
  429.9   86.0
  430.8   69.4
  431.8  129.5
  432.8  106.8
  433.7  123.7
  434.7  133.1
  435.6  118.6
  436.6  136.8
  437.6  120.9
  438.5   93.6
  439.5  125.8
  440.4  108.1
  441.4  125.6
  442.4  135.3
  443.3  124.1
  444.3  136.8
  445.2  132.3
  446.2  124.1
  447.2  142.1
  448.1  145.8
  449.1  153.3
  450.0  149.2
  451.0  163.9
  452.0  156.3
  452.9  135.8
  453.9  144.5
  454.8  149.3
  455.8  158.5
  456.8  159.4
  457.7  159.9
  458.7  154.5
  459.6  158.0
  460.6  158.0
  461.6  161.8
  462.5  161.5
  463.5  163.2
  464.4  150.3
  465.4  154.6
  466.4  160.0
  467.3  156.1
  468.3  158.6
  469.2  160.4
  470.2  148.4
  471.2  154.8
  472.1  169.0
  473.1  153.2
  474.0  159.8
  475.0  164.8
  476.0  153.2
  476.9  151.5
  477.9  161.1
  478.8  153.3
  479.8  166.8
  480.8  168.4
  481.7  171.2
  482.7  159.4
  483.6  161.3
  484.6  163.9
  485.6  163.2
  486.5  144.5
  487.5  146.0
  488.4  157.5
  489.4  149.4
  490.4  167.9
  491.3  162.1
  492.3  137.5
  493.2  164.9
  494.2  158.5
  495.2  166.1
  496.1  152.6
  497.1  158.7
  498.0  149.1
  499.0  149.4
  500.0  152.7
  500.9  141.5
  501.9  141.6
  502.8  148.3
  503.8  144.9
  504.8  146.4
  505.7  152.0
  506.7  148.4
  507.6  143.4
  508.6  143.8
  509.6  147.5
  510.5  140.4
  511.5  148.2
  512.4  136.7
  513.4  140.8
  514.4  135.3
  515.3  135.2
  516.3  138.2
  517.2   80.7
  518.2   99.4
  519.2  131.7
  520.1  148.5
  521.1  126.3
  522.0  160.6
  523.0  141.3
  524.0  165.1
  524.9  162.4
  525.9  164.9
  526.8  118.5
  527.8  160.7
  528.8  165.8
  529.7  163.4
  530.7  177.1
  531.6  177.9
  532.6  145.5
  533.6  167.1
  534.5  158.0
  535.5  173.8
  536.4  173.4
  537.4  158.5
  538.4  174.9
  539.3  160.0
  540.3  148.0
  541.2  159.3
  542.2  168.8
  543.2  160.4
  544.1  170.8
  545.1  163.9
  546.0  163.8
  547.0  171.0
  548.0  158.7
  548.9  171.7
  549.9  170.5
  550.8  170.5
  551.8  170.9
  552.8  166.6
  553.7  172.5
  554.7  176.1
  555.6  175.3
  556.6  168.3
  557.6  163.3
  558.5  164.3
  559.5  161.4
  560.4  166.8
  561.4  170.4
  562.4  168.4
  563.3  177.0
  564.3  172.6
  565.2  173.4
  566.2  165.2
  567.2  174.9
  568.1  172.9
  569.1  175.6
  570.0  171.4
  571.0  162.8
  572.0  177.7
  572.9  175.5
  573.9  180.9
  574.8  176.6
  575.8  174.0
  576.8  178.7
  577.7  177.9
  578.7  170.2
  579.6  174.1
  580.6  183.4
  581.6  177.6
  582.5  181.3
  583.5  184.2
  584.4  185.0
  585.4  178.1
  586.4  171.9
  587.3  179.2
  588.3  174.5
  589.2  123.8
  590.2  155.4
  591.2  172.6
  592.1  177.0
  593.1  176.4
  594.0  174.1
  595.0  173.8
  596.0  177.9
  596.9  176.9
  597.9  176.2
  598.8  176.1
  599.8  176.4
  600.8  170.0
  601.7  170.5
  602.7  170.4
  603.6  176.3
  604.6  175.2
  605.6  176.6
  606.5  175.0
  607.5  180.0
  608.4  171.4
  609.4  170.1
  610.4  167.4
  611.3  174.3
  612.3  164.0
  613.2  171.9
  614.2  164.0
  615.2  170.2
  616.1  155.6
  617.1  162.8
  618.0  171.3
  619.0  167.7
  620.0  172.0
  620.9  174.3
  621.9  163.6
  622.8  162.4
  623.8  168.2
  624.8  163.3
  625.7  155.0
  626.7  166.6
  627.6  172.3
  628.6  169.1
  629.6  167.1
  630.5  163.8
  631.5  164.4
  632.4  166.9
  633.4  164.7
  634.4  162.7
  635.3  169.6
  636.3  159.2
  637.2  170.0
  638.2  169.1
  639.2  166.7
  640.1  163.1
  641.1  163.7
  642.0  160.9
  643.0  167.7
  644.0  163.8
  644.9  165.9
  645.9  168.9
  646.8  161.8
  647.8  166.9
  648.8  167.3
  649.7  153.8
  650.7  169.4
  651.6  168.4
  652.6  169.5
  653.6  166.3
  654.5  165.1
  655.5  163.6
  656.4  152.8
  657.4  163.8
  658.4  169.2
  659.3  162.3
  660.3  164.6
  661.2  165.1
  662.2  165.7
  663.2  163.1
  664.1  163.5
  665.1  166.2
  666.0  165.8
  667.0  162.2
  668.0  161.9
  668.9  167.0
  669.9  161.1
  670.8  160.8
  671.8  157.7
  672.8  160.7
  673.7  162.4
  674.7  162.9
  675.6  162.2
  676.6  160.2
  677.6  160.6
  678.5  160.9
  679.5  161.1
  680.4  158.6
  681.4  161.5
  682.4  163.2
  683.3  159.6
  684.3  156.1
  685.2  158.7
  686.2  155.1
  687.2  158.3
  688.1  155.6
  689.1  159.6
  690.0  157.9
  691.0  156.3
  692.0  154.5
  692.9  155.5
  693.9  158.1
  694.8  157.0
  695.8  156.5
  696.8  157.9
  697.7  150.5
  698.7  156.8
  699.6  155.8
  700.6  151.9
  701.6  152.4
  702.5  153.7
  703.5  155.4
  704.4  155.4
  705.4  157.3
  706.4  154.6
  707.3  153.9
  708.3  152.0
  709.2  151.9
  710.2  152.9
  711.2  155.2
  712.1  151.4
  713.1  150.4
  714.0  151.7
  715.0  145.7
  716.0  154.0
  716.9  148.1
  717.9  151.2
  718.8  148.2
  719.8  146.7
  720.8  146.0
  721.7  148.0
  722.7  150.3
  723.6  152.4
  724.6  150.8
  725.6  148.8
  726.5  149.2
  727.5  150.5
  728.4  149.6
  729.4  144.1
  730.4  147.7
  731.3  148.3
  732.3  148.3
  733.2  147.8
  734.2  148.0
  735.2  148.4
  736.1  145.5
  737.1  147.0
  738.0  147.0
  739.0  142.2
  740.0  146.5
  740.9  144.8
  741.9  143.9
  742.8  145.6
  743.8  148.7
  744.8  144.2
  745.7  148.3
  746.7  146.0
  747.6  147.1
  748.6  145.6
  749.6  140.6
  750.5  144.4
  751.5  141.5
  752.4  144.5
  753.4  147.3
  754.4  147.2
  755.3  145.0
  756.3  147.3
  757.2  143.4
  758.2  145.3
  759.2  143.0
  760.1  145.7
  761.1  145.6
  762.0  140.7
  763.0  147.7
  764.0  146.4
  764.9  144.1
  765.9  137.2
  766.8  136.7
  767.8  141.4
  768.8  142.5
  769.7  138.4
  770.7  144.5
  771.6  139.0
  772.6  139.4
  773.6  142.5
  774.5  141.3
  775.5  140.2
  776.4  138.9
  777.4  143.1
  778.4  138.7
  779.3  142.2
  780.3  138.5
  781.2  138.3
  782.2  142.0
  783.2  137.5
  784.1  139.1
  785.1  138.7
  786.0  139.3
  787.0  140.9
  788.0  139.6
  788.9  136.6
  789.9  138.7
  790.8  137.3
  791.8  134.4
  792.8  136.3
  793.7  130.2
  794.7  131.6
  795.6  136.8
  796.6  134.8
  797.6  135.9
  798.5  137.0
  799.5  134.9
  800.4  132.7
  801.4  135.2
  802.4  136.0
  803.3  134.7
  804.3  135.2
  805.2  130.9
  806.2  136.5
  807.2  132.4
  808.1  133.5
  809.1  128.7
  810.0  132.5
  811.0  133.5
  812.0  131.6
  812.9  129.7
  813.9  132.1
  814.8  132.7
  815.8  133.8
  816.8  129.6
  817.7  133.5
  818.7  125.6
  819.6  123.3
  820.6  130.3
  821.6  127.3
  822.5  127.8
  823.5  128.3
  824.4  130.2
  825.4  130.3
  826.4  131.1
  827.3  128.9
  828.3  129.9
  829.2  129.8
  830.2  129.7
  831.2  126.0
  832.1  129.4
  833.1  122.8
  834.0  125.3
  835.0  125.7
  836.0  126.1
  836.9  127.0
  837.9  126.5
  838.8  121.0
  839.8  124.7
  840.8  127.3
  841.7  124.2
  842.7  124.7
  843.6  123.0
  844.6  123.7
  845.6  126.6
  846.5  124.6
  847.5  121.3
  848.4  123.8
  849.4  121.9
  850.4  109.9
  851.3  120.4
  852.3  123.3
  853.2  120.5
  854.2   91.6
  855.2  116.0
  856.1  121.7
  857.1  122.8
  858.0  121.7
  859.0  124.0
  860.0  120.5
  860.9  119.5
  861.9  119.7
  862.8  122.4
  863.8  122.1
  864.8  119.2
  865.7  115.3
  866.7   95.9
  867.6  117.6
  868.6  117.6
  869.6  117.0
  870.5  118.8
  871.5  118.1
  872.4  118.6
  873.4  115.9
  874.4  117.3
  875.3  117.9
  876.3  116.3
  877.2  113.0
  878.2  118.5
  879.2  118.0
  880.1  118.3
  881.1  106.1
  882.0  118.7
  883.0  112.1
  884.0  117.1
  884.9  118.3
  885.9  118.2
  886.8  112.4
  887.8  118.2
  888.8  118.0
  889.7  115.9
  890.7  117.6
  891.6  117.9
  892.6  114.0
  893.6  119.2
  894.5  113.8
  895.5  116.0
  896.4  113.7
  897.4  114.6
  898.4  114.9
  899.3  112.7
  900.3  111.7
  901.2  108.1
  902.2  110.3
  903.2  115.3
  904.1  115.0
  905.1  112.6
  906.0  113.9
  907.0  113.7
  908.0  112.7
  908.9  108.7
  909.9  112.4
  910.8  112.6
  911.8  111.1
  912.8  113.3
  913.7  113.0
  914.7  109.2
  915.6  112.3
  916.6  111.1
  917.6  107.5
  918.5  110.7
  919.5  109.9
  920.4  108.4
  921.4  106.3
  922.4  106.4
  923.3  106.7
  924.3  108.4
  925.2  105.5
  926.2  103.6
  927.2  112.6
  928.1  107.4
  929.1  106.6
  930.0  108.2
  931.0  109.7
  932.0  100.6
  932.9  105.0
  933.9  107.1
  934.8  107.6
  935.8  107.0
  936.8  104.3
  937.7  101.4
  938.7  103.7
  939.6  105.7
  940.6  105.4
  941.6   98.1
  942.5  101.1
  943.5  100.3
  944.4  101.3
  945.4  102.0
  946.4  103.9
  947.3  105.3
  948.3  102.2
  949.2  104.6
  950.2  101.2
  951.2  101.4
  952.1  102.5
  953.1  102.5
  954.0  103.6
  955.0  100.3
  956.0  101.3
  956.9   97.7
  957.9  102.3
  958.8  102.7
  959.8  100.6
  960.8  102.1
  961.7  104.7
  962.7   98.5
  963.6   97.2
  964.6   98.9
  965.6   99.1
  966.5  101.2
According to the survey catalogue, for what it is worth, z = 0.000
